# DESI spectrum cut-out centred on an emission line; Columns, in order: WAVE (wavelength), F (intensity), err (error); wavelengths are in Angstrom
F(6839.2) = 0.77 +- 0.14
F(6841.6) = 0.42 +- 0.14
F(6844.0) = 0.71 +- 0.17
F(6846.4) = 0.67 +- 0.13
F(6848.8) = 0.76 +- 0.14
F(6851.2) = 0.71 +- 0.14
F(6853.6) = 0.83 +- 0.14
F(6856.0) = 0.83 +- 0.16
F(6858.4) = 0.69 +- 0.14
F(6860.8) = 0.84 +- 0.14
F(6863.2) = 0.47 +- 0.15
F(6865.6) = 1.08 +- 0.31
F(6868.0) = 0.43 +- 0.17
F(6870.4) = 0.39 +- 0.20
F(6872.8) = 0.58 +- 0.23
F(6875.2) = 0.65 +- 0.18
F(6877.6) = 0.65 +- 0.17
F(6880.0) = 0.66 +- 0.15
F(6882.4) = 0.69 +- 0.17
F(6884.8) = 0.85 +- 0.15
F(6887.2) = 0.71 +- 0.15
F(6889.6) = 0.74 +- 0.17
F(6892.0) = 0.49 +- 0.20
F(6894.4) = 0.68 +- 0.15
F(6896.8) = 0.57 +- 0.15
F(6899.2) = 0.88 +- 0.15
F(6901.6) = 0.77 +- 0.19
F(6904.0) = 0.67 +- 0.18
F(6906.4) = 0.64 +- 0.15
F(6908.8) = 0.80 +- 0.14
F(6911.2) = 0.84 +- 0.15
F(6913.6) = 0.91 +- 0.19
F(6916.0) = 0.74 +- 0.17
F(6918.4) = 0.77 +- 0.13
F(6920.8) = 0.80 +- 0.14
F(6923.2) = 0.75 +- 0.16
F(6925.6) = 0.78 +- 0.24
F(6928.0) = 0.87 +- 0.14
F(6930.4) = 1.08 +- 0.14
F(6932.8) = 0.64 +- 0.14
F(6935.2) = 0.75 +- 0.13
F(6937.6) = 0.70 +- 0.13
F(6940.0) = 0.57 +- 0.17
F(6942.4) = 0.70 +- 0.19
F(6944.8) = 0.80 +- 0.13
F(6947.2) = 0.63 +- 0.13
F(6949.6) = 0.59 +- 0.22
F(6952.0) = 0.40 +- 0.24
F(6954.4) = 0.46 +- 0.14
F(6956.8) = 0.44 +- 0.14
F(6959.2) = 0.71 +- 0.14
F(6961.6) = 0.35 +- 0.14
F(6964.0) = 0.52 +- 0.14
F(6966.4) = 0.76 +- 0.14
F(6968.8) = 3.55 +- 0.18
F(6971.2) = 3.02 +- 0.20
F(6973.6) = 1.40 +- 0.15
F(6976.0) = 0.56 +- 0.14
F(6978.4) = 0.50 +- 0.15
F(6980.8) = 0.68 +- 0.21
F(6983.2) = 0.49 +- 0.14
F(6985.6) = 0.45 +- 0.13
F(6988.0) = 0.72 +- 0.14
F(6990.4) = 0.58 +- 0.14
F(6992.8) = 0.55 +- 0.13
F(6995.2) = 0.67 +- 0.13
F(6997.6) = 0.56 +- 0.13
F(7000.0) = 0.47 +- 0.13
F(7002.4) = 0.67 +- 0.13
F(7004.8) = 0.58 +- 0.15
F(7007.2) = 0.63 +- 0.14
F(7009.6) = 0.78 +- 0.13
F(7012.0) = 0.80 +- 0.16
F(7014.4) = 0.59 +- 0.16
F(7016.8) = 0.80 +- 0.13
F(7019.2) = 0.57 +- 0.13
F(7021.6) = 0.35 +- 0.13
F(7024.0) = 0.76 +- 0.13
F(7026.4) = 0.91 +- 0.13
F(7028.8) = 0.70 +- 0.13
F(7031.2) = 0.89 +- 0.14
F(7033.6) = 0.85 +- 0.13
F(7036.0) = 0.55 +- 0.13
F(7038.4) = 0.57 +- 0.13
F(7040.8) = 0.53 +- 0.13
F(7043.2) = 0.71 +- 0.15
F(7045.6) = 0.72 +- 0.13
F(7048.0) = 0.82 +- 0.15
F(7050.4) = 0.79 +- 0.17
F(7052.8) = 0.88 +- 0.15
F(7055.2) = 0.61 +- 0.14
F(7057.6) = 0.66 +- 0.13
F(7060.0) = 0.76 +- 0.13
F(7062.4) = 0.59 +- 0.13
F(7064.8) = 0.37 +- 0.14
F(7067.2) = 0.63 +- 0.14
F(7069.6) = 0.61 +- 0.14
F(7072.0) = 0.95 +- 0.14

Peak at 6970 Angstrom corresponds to Hbeta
